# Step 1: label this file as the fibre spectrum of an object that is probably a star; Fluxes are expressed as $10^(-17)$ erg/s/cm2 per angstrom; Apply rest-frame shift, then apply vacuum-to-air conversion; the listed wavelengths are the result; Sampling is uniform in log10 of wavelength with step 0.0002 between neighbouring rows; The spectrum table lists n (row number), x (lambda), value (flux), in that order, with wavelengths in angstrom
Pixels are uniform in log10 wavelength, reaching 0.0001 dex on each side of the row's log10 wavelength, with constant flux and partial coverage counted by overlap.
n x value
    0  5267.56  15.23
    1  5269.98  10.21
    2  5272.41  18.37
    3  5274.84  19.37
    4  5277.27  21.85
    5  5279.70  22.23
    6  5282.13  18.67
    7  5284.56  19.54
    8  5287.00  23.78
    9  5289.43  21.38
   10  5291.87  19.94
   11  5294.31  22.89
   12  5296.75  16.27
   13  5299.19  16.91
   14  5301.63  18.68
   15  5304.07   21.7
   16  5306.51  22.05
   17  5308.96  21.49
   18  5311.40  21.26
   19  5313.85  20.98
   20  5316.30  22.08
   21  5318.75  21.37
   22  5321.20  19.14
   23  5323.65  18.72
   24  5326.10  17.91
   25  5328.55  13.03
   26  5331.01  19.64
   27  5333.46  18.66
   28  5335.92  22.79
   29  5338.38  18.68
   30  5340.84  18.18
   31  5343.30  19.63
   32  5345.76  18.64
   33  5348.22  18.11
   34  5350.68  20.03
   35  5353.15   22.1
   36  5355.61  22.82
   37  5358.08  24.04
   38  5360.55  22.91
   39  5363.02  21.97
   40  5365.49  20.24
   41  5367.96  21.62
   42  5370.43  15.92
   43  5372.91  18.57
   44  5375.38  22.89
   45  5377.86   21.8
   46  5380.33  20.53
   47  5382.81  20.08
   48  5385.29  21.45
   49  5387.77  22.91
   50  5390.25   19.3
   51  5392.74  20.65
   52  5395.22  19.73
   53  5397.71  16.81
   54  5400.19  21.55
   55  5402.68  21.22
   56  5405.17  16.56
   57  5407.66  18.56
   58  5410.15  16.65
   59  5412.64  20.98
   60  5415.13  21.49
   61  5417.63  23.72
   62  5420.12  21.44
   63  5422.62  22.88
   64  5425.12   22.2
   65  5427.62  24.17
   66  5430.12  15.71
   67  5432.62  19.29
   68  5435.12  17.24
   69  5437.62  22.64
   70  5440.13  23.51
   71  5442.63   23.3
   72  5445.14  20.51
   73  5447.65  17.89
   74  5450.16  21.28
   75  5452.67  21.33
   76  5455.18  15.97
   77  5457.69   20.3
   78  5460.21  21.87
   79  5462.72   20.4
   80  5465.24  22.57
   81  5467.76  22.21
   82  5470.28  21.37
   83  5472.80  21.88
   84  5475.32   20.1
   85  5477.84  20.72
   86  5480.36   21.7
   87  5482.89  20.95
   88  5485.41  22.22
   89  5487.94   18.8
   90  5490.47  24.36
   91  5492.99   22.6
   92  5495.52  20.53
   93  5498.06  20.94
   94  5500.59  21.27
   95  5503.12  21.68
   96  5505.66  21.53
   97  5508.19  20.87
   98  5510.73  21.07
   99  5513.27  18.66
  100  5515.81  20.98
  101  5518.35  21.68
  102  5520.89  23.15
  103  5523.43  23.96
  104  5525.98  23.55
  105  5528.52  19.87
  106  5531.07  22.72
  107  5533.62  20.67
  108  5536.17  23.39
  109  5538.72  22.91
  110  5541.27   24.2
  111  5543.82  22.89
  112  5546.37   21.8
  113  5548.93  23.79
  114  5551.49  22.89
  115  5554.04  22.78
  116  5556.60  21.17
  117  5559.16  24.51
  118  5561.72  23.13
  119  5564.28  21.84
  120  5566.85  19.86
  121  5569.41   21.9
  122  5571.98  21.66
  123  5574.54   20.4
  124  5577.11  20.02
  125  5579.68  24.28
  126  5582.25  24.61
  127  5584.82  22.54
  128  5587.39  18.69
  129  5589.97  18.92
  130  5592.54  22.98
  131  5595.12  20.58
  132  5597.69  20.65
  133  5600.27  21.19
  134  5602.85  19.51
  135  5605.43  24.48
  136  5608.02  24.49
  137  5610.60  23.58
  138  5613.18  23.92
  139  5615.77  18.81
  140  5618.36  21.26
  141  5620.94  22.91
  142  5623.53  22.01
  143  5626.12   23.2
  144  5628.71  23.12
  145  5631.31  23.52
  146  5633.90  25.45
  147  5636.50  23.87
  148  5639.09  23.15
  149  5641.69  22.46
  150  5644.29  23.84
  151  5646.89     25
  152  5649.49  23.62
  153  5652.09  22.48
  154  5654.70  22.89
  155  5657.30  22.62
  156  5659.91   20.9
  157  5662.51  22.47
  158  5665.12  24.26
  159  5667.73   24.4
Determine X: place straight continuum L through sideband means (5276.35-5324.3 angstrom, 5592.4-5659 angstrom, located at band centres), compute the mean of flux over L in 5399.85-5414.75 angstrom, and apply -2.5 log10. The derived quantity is 0.109 mag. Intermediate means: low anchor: 20.6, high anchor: 22.7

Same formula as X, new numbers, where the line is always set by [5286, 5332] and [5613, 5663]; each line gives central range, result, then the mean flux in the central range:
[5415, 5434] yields -0.02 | 21.3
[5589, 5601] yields 0.08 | 20.9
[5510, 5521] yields 0.04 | 20.9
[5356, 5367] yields -0.10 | 22.3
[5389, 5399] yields 0.08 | 19.1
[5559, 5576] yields 0.03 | 21.7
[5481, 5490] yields 0.02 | 21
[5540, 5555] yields -0.05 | 23.1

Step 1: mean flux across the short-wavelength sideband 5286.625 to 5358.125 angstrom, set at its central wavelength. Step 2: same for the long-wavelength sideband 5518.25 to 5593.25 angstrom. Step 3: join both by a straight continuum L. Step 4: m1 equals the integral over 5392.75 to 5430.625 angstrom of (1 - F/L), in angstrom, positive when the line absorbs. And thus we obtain 0.91 angstrom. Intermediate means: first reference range 20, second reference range 22.2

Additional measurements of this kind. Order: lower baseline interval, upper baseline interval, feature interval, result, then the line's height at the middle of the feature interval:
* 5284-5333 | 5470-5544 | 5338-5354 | 0.75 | 20.3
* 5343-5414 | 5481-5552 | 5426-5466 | 1.13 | 21.1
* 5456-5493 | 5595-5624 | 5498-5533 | -0.01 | 21.6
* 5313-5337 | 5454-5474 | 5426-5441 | 0.09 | 20.5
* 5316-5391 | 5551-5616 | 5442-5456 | 0.59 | 20.9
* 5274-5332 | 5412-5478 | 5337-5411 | 1.29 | 20.5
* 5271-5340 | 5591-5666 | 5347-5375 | -0.56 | 20.4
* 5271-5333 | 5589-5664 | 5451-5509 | 0.64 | 21.4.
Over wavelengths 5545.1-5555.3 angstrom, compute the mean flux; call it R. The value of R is 22.8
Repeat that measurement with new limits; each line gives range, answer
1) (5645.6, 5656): 23.5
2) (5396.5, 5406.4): 19.1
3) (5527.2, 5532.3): 21.3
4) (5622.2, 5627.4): 22.6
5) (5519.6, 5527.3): 23.5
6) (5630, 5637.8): 24.3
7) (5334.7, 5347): 19.6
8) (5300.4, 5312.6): 21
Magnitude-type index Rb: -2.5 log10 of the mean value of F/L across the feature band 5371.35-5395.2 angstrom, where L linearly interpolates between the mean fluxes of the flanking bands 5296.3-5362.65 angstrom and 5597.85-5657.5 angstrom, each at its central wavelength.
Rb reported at -0.01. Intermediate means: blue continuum 20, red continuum 22.9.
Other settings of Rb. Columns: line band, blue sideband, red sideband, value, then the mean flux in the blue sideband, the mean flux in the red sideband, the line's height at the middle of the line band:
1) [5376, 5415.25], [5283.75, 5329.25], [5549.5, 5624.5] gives 0.03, 20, 21.9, 20.6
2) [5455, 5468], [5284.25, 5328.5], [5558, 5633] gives 0.02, 20.2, 22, 21.2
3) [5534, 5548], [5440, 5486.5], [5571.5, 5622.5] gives -0.07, 21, 21.8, 21.5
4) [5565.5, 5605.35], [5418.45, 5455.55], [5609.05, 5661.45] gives 0.06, 20.8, 22.9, 22.4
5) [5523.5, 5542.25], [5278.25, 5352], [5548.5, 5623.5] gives -0.05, 19.8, 22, 21.5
